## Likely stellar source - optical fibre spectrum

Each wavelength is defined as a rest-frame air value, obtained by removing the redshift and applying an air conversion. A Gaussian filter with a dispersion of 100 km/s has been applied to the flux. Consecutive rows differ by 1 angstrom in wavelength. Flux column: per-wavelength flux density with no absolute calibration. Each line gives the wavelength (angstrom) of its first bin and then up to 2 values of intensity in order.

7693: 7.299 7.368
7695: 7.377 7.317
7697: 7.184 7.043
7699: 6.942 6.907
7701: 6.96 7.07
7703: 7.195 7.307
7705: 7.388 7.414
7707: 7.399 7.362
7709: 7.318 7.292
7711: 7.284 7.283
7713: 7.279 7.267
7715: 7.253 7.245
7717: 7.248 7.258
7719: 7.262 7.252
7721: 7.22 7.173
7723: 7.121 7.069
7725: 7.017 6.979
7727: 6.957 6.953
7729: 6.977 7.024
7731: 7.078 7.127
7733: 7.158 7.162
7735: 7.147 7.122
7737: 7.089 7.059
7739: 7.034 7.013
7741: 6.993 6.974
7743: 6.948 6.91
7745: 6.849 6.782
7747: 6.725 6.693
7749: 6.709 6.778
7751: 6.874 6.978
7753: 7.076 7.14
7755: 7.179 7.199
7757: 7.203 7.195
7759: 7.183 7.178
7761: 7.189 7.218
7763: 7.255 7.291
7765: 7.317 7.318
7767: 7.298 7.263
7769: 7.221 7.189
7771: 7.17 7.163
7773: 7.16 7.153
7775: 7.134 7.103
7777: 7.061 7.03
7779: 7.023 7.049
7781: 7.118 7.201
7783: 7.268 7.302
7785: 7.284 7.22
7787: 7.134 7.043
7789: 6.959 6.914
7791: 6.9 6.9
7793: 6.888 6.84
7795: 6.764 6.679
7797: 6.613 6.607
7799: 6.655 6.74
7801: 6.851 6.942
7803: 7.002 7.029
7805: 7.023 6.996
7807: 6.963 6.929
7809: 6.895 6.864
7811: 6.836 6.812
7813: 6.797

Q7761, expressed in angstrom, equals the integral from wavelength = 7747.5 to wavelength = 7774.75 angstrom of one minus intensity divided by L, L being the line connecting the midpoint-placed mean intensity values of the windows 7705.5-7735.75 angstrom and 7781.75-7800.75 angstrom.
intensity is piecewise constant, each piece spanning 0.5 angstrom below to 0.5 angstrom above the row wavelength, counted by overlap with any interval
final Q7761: -0.3 angstrom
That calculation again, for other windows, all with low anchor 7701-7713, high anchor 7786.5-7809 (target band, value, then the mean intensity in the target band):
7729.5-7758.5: 0.46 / 7.01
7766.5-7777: -0.27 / 7.18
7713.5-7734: 0.22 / 7.13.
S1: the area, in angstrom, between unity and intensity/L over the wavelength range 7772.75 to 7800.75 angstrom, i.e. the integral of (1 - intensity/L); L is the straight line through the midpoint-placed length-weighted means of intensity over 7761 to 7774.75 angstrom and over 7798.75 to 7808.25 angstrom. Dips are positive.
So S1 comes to 0.3 angstrom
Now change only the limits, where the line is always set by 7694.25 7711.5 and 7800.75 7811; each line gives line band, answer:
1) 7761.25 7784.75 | -0.5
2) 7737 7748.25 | 0.3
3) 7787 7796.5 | 0.1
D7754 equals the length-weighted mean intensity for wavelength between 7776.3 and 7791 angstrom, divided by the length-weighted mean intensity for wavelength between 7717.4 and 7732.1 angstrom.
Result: 1.00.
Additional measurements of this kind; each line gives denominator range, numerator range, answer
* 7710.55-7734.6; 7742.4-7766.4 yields 0.99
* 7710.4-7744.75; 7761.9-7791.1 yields 1.01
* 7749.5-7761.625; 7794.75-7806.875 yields 0.96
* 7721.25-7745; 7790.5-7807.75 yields 0.97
